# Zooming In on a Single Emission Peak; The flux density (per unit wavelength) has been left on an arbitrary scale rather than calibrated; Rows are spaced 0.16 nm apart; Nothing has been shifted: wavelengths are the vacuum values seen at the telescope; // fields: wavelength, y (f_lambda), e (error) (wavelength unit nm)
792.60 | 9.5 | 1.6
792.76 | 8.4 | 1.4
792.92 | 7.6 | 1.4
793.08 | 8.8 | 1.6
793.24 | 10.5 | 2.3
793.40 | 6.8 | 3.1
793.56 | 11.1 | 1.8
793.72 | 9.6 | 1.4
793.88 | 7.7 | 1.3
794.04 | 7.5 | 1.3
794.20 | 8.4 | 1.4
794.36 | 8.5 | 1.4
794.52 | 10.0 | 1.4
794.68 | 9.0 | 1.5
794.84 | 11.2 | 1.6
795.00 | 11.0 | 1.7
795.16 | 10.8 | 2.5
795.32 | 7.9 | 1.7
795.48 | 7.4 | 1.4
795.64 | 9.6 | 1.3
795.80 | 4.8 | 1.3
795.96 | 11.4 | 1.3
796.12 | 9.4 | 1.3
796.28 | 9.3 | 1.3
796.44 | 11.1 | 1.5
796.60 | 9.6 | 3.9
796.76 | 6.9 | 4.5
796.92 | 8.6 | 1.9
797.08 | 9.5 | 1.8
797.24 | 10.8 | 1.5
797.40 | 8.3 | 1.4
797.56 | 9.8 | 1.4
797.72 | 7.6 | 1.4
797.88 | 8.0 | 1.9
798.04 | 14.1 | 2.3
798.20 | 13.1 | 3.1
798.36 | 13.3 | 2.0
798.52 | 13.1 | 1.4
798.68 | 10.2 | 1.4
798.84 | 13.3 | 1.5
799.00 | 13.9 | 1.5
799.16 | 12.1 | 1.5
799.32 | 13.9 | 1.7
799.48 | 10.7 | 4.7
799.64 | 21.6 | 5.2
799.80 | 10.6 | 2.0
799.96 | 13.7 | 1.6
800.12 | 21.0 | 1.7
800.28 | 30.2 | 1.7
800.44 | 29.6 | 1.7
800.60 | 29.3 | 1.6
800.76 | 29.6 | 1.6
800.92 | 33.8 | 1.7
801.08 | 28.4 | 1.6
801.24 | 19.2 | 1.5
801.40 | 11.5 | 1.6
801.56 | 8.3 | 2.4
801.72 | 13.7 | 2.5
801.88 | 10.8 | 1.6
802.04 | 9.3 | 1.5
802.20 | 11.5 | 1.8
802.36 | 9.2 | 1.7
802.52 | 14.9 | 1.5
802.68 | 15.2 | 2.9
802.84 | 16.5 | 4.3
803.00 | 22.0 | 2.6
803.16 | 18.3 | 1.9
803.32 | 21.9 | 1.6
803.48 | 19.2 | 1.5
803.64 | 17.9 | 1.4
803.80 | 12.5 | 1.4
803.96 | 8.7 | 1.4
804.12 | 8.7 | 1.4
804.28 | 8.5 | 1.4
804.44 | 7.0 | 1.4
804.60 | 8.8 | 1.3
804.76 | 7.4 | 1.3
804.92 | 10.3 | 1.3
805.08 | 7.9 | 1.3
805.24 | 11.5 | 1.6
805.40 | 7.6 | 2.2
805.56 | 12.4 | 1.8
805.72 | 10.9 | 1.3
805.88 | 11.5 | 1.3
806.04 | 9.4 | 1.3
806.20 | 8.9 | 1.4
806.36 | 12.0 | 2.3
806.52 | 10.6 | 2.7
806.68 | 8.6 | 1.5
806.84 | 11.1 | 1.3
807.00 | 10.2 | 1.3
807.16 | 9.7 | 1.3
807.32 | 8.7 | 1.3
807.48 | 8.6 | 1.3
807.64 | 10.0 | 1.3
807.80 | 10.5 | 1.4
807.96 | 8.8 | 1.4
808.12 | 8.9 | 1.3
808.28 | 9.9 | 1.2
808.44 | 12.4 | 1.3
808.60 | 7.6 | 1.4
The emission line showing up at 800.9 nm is Halpha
